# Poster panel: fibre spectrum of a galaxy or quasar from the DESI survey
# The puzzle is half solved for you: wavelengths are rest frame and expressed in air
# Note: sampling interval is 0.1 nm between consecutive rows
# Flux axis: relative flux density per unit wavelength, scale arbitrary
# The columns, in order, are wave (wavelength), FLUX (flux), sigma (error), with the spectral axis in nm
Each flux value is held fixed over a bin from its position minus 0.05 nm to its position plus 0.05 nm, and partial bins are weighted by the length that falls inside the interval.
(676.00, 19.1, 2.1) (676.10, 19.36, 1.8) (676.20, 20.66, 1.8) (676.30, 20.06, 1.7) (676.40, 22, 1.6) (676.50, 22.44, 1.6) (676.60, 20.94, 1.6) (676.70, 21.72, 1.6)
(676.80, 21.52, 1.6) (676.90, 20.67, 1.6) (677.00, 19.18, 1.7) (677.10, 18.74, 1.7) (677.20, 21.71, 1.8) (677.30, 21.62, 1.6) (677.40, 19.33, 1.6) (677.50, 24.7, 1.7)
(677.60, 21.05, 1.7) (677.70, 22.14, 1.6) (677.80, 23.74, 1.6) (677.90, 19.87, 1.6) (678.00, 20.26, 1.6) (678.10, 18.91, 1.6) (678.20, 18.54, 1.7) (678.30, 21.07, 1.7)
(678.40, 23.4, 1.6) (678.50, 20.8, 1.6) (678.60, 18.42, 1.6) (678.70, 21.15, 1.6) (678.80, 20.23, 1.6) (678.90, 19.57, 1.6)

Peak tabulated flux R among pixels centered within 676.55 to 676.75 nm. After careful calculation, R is 21.72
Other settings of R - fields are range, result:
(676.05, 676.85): 22.44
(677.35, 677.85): 24.7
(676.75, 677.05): 21.52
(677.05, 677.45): 21.71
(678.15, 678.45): 23.4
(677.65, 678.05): 23.74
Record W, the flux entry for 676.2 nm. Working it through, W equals 20.66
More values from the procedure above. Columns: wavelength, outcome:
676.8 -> 21.52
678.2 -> 18.54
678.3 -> 21.07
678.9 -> 19.57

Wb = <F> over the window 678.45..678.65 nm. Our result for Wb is 19.6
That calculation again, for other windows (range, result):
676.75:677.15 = 20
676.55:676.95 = 21.2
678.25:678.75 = 21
